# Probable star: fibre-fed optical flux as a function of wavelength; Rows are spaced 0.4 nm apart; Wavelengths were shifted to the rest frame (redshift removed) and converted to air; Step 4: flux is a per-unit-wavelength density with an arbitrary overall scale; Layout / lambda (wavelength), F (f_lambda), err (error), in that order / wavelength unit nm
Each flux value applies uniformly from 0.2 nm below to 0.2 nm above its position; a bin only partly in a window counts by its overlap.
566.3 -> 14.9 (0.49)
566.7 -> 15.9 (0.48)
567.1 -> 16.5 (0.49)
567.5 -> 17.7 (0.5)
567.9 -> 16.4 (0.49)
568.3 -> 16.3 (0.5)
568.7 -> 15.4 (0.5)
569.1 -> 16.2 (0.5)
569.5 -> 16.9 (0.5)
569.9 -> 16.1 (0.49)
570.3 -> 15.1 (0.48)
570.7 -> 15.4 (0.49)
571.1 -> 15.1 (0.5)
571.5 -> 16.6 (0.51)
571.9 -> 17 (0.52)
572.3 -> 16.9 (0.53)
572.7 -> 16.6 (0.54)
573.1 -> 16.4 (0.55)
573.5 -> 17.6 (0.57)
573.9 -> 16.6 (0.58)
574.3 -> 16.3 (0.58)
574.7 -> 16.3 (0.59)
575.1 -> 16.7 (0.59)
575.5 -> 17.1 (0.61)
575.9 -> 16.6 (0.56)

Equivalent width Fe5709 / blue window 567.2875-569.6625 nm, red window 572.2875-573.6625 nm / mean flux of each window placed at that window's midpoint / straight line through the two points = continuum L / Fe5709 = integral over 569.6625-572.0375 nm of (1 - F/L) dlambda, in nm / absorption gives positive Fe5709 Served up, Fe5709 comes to 0.11 nm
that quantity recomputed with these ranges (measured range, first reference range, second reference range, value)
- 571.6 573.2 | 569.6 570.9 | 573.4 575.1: -0.055 nm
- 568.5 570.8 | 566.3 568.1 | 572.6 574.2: 0.097 nm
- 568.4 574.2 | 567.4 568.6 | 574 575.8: 0.114 nm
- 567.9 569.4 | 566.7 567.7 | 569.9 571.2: 0.011 nm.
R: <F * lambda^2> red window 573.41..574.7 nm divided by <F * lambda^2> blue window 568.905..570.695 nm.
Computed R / 1.06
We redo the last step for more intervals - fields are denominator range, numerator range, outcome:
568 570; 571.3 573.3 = 1.04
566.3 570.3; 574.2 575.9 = 1.05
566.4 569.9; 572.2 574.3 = 1.04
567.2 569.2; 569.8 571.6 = 0.96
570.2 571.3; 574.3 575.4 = 1.10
